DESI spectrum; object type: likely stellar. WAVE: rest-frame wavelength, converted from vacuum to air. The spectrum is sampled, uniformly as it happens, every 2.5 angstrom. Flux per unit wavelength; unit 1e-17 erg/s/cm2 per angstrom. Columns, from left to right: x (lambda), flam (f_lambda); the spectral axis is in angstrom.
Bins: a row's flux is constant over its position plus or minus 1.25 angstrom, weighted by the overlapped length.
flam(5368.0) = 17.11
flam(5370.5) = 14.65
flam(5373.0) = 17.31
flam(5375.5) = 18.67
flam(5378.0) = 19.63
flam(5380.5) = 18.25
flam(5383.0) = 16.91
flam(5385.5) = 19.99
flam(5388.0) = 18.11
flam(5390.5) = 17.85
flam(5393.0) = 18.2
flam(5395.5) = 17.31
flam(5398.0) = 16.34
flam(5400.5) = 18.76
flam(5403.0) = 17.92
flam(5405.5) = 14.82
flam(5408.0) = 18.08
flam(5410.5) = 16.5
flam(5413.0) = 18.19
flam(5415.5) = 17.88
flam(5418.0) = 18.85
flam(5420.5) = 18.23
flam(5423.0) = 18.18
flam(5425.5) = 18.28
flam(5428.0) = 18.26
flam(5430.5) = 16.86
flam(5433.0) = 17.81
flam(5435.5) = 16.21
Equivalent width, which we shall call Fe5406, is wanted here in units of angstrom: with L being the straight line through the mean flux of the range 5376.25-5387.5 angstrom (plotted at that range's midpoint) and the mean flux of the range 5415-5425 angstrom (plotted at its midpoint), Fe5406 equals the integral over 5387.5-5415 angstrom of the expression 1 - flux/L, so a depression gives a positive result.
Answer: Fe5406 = 1.5 angstrom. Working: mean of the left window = 18.7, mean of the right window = 18.3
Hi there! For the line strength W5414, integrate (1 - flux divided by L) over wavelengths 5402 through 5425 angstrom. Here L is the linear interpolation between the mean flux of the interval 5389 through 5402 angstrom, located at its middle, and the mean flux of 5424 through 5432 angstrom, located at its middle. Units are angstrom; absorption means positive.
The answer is 0.2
